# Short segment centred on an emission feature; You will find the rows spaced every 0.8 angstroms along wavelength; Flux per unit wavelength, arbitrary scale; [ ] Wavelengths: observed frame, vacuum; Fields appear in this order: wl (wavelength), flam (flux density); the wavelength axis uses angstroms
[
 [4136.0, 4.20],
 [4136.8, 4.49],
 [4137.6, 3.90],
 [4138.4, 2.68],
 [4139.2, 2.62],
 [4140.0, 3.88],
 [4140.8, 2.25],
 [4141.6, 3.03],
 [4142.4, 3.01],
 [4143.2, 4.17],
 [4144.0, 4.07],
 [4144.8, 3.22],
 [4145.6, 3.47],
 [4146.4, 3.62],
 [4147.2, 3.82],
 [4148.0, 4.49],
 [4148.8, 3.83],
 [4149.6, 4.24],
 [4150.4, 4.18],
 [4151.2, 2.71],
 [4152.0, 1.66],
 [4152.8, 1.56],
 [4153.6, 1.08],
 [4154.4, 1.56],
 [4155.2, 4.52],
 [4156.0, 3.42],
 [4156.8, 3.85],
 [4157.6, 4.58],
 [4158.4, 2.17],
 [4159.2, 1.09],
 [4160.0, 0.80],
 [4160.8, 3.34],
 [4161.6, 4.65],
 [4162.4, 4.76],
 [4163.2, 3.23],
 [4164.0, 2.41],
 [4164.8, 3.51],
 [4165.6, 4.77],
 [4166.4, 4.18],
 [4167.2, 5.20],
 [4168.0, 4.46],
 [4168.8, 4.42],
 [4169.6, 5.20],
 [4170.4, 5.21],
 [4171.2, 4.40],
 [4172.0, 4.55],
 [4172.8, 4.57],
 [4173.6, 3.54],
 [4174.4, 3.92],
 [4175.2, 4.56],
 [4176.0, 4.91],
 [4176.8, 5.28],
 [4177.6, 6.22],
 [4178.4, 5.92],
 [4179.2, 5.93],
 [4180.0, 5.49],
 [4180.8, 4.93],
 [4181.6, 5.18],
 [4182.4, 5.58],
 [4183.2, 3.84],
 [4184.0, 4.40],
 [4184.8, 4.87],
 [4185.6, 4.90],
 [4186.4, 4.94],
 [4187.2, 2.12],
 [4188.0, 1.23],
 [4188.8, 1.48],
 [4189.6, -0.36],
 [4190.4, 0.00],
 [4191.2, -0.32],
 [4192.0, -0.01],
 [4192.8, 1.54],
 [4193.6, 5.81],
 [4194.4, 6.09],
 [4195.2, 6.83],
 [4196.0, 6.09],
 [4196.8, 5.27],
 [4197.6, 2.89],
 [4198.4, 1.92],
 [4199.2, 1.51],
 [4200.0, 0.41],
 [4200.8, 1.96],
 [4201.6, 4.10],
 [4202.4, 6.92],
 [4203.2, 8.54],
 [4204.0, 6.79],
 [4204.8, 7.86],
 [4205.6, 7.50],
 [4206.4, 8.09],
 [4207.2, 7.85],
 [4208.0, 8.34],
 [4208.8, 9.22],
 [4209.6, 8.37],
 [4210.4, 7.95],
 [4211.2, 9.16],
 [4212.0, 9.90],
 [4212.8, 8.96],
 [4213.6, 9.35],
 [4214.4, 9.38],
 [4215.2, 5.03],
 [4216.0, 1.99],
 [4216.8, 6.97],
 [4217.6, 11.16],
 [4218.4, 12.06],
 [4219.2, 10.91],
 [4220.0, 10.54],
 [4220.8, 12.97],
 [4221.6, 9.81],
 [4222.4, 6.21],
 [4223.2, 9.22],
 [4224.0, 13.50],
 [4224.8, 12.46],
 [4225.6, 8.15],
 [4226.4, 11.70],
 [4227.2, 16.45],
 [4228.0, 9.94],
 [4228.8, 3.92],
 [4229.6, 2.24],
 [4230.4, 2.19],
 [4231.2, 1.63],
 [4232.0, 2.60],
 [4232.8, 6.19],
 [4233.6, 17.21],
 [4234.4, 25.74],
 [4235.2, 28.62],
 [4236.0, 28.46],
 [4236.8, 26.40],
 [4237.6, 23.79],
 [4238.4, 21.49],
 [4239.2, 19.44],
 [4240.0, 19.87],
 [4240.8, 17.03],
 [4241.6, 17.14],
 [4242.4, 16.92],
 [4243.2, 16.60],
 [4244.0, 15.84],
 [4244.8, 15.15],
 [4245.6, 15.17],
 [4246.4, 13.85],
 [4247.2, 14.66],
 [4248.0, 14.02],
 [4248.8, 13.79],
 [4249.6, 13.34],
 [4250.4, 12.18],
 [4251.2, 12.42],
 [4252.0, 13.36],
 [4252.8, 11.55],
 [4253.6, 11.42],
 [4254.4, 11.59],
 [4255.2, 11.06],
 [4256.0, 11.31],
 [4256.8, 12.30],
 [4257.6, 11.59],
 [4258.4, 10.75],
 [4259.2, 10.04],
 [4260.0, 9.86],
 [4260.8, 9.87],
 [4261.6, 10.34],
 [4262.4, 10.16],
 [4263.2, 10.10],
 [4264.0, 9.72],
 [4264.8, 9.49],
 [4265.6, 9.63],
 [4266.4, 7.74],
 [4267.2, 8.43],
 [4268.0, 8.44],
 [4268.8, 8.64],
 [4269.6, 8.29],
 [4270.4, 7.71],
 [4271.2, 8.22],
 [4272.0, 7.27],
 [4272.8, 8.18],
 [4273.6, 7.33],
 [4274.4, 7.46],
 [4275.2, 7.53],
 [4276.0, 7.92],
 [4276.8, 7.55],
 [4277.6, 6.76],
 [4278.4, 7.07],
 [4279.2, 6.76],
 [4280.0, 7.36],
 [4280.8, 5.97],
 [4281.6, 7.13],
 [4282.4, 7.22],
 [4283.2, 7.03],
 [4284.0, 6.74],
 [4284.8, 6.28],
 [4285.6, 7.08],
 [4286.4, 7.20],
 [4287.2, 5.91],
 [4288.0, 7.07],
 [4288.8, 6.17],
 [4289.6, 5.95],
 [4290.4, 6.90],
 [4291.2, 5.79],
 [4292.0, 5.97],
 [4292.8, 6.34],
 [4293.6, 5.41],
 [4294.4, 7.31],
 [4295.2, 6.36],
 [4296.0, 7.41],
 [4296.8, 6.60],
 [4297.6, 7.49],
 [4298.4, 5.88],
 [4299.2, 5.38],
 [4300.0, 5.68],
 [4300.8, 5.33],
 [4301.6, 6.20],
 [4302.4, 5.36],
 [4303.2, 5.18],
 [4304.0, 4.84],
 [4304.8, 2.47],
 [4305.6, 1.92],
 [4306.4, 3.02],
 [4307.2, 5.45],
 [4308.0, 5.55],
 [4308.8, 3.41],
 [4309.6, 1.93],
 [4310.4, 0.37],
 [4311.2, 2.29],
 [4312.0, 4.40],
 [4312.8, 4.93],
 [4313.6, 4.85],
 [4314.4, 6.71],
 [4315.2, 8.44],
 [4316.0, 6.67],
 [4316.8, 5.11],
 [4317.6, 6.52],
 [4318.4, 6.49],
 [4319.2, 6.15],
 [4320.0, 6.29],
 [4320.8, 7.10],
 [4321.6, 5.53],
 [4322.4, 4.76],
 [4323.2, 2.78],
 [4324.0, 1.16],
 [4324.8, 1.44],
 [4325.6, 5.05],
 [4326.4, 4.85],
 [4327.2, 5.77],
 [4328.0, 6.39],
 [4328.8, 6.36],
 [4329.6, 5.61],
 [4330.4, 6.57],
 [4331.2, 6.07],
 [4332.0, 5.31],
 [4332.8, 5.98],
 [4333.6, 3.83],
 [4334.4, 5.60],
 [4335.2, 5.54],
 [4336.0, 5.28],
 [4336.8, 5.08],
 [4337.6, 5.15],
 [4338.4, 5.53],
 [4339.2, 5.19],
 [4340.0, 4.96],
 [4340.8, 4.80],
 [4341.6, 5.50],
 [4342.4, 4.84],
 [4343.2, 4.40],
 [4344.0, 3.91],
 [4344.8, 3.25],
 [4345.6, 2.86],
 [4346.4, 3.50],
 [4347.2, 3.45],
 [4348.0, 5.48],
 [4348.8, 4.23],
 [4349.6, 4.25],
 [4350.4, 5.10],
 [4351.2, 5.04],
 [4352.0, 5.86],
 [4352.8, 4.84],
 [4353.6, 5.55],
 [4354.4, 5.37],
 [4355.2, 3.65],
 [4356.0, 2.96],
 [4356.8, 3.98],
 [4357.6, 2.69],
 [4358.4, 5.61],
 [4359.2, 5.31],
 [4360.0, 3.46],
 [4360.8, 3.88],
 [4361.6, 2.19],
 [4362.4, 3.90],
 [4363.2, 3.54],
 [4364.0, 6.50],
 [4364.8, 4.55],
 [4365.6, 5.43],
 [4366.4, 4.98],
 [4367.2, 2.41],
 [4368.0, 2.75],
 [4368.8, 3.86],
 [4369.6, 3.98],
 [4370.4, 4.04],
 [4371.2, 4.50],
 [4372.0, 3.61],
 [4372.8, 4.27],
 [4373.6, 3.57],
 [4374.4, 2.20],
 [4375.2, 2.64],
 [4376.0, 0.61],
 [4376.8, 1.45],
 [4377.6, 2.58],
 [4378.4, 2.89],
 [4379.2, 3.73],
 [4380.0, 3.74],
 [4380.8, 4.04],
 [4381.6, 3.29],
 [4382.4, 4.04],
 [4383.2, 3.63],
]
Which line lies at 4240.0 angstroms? Lyman alpha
